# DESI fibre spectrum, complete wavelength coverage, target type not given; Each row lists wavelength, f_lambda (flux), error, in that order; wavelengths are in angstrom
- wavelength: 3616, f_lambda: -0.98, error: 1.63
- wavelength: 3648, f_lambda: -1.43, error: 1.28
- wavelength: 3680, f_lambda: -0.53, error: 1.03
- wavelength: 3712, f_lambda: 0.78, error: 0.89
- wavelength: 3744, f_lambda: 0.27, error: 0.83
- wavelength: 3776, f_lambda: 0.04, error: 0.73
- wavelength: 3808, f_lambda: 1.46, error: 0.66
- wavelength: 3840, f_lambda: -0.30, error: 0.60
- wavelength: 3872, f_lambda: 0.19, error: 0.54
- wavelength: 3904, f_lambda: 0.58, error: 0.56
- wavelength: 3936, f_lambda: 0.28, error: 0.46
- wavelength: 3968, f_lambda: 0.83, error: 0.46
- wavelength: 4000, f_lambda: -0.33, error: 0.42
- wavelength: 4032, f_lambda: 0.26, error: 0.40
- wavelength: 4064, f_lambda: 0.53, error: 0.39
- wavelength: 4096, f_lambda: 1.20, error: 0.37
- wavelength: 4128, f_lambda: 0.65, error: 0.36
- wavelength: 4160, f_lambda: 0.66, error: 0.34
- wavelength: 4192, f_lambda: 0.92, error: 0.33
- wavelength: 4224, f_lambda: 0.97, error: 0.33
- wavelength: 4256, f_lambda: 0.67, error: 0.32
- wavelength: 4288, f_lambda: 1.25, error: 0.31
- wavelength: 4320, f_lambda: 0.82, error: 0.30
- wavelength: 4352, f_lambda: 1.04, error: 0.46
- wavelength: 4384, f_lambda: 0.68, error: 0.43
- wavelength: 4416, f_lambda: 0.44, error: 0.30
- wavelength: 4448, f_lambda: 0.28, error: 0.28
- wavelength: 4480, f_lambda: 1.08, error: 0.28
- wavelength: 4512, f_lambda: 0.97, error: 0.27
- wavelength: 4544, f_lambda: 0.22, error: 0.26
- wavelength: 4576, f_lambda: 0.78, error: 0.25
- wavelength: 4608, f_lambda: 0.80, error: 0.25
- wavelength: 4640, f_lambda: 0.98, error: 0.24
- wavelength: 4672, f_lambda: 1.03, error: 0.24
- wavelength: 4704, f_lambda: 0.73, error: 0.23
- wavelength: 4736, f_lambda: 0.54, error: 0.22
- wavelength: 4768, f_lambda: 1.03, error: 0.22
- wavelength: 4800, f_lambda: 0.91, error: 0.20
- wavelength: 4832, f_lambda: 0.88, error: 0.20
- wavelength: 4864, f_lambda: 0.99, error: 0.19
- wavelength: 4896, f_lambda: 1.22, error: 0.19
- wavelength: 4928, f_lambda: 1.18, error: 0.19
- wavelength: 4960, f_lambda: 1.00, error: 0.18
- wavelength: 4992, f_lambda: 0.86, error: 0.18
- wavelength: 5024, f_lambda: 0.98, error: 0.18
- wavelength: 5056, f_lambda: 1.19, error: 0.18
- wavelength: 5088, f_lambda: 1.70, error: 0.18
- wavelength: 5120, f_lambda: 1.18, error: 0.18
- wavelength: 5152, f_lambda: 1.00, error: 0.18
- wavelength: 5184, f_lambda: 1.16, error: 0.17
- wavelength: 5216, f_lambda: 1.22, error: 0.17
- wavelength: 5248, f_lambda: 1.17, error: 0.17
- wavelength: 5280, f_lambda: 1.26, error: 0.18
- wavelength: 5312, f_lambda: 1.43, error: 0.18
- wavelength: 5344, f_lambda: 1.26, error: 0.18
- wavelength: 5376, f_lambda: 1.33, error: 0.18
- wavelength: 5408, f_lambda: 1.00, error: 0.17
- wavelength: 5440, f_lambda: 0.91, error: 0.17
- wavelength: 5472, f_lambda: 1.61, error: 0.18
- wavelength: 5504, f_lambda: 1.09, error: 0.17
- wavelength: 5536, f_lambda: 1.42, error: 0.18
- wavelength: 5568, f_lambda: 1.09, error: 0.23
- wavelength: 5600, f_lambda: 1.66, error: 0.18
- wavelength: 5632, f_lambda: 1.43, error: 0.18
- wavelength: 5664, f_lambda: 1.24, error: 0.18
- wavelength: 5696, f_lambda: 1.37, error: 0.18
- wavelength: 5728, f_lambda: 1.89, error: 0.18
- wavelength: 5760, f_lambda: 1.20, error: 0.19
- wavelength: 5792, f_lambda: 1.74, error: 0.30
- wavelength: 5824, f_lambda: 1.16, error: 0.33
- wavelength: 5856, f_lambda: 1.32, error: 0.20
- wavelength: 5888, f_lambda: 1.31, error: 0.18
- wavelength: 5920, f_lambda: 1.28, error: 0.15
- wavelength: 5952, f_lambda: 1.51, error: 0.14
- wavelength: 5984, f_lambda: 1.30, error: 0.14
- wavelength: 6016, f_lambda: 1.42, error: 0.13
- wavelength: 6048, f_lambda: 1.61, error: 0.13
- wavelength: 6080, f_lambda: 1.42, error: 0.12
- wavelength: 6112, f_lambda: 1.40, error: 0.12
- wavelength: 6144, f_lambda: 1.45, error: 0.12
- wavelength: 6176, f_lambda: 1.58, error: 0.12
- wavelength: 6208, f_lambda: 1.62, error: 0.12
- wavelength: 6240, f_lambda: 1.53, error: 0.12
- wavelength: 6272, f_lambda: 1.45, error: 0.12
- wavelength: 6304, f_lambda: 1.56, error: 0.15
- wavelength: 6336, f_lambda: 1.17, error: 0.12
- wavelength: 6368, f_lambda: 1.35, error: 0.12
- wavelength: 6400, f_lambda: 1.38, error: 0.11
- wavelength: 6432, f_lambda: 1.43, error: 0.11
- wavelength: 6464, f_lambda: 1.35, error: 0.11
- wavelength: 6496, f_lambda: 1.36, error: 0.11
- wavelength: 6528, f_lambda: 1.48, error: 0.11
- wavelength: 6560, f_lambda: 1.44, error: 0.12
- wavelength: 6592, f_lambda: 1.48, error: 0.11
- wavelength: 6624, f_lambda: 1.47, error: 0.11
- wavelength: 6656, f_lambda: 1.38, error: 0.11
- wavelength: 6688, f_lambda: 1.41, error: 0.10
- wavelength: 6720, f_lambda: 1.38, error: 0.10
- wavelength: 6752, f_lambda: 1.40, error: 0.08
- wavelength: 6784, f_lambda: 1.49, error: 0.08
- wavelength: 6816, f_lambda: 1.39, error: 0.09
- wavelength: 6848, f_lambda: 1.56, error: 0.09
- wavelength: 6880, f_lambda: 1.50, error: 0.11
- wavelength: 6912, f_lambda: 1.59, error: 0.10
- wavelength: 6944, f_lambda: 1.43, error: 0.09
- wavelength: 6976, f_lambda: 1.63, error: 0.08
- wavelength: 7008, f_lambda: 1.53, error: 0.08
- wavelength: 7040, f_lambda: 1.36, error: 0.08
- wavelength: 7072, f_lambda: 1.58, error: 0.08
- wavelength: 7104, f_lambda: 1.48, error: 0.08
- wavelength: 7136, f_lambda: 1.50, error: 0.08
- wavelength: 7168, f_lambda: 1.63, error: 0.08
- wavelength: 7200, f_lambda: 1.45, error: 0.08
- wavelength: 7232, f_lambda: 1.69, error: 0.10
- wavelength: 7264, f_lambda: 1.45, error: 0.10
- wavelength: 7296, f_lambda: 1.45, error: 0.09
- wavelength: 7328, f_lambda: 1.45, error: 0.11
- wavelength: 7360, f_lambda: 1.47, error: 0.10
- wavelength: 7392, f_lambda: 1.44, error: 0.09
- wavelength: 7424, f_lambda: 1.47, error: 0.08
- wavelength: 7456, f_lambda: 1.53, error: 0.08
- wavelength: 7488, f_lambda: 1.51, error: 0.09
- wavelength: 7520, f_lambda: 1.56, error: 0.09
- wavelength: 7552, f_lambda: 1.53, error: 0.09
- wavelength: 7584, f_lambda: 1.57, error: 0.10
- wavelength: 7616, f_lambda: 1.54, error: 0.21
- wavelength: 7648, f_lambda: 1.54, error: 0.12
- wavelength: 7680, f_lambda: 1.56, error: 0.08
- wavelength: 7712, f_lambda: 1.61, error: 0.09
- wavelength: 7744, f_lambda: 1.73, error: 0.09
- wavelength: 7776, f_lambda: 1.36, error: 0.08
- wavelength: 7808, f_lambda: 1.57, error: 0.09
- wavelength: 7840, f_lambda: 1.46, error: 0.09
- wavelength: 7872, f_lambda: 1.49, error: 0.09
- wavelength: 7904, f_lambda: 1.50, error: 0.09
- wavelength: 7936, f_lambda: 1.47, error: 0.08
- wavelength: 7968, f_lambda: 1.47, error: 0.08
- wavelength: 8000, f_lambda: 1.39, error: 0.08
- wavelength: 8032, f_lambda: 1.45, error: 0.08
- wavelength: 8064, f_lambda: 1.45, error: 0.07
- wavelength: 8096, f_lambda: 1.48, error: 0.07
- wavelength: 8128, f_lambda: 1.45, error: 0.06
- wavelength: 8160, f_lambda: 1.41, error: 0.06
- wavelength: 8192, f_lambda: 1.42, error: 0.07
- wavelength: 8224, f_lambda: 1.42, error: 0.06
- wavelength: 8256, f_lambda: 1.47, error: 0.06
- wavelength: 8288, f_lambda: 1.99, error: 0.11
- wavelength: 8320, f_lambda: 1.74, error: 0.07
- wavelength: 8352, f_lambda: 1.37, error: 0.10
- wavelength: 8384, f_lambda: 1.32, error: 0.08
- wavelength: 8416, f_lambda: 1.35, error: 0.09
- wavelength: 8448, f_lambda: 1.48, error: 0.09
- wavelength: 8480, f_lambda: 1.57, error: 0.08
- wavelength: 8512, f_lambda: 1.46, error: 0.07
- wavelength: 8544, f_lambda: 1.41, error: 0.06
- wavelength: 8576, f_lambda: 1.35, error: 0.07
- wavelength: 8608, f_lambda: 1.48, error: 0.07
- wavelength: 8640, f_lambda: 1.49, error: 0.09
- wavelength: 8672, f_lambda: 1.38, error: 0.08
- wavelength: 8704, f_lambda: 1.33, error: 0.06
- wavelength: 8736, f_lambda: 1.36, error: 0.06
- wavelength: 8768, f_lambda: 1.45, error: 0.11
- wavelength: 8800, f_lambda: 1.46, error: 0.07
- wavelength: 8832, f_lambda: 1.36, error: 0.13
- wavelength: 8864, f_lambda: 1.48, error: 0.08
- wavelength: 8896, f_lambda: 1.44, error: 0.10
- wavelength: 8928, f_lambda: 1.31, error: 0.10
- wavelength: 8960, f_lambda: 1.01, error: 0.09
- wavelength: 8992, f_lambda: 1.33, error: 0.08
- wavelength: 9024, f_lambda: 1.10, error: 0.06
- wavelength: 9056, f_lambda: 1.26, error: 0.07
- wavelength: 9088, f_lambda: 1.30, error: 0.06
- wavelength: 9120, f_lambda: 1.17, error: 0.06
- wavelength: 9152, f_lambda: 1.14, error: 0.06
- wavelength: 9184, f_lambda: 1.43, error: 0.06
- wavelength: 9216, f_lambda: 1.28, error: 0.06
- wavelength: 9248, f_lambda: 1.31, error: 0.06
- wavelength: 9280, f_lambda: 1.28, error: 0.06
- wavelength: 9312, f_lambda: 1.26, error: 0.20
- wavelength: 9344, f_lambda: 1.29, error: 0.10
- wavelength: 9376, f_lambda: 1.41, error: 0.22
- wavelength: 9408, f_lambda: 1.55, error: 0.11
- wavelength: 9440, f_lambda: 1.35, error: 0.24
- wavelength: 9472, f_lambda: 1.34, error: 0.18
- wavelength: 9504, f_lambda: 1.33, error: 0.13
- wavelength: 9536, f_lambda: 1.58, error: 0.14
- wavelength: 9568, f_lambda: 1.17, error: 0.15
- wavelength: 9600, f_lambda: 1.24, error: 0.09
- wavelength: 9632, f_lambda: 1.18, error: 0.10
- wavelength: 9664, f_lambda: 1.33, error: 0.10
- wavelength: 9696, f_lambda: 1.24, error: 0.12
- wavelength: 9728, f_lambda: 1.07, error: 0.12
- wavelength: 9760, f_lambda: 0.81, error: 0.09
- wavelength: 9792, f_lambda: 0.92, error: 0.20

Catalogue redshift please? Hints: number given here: 0.262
